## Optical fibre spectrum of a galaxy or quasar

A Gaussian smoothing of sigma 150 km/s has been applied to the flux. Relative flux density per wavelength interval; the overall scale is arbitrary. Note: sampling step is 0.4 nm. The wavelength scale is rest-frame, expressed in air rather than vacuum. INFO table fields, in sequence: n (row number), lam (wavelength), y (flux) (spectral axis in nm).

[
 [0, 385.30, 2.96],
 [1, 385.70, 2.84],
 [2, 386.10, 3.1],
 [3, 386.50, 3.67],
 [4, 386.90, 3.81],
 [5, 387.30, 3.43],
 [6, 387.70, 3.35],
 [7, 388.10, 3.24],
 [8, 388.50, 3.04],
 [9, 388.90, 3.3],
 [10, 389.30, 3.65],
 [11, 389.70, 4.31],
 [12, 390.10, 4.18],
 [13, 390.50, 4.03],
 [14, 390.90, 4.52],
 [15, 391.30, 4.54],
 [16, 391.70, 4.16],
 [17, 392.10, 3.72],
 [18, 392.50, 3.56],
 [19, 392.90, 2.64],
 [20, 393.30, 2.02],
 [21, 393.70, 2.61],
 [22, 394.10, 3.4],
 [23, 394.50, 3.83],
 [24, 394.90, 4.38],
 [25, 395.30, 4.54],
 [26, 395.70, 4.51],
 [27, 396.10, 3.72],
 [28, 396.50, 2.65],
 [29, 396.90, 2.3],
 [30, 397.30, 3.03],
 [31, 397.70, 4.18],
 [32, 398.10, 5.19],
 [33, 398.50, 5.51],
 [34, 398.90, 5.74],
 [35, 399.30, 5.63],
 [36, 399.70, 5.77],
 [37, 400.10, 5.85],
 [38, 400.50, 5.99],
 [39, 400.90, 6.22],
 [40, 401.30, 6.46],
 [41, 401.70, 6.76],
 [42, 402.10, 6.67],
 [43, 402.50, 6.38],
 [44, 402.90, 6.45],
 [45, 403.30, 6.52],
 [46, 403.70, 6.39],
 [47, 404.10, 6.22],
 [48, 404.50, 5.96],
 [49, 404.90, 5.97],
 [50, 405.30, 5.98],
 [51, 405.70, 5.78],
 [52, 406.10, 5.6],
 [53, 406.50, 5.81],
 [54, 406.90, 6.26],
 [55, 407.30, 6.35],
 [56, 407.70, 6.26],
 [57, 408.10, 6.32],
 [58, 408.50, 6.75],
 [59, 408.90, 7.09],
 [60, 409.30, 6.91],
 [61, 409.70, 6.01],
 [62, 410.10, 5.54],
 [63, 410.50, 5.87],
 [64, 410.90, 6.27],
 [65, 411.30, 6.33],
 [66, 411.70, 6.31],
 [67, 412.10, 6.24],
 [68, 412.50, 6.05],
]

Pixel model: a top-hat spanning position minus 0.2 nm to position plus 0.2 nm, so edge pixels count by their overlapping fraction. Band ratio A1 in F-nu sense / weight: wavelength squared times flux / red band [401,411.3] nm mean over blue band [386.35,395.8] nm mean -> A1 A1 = 1.8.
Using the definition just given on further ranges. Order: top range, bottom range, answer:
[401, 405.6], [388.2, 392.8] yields 1.74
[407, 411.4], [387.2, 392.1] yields 1.83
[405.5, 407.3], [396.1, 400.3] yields 1.35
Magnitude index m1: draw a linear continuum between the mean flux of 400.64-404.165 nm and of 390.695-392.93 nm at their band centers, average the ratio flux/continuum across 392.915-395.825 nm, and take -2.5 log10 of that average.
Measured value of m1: 0.29 mag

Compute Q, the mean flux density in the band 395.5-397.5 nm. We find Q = 3.24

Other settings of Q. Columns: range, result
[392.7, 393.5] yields 2.33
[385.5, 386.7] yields 3.2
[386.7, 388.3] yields 3.46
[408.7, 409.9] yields 6.67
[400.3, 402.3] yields 6.42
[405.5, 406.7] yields 5.73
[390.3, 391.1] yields 4.28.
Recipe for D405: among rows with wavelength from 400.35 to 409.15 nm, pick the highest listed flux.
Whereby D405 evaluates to 7.09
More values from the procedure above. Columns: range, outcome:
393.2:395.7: 4.54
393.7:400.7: 5.99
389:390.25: 4.31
